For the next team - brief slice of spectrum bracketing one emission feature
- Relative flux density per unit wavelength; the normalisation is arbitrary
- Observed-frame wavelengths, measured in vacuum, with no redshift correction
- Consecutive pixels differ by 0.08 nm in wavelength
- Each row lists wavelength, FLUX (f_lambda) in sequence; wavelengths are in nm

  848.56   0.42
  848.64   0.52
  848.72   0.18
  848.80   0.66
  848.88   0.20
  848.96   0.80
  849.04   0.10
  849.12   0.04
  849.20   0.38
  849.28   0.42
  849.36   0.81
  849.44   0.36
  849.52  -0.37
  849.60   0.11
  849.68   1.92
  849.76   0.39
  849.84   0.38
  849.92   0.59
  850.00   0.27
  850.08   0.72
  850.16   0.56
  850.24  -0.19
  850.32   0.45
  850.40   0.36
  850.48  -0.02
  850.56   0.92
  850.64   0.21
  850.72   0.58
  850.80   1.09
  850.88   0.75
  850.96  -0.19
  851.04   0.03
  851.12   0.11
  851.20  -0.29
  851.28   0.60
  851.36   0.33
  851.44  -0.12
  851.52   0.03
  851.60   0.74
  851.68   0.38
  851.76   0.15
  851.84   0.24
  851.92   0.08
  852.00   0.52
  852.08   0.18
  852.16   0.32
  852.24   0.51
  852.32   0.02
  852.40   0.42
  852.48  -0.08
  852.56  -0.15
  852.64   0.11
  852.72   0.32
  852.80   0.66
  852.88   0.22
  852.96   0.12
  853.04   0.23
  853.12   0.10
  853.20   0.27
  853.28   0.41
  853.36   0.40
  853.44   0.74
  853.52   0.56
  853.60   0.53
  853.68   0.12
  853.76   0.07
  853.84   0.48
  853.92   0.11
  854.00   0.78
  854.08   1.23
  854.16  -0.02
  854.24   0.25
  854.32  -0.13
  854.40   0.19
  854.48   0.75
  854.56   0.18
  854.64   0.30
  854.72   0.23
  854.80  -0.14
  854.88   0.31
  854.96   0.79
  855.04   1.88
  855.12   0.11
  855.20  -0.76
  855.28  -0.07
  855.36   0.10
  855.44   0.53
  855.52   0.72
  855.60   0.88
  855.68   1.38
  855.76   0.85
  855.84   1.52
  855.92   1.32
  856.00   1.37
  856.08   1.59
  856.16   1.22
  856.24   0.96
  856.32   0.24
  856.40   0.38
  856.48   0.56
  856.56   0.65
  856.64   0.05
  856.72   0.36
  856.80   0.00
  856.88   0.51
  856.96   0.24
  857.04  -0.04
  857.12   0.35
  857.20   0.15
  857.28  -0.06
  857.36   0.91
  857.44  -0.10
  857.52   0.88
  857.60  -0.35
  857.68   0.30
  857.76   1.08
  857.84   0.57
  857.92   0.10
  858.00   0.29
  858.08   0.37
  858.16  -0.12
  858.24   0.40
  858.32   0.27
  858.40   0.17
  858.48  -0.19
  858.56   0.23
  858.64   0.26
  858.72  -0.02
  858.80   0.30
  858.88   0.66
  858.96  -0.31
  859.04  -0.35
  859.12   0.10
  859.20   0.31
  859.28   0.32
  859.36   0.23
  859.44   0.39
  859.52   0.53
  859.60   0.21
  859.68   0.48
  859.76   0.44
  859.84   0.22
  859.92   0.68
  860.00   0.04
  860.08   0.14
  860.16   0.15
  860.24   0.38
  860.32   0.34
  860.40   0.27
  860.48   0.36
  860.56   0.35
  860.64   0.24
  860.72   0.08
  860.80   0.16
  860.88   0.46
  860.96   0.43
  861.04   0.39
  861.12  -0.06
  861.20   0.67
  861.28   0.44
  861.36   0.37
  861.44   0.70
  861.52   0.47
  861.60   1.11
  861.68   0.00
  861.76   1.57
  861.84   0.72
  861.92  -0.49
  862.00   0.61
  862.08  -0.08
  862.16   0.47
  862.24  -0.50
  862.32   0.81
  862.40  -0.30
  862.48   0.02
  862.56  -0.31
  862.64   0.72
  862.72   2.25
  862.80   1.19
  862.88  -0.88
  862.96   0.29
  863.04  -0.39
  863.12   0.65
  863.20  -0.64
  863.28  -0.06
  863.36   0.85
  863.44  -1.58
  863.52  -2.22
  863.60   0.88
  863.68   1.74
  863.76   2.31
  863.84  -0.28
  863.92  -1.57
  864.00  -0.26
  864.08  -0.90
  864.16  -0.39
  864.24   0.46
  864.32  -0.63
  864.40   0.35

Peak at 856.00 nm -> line H-beta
